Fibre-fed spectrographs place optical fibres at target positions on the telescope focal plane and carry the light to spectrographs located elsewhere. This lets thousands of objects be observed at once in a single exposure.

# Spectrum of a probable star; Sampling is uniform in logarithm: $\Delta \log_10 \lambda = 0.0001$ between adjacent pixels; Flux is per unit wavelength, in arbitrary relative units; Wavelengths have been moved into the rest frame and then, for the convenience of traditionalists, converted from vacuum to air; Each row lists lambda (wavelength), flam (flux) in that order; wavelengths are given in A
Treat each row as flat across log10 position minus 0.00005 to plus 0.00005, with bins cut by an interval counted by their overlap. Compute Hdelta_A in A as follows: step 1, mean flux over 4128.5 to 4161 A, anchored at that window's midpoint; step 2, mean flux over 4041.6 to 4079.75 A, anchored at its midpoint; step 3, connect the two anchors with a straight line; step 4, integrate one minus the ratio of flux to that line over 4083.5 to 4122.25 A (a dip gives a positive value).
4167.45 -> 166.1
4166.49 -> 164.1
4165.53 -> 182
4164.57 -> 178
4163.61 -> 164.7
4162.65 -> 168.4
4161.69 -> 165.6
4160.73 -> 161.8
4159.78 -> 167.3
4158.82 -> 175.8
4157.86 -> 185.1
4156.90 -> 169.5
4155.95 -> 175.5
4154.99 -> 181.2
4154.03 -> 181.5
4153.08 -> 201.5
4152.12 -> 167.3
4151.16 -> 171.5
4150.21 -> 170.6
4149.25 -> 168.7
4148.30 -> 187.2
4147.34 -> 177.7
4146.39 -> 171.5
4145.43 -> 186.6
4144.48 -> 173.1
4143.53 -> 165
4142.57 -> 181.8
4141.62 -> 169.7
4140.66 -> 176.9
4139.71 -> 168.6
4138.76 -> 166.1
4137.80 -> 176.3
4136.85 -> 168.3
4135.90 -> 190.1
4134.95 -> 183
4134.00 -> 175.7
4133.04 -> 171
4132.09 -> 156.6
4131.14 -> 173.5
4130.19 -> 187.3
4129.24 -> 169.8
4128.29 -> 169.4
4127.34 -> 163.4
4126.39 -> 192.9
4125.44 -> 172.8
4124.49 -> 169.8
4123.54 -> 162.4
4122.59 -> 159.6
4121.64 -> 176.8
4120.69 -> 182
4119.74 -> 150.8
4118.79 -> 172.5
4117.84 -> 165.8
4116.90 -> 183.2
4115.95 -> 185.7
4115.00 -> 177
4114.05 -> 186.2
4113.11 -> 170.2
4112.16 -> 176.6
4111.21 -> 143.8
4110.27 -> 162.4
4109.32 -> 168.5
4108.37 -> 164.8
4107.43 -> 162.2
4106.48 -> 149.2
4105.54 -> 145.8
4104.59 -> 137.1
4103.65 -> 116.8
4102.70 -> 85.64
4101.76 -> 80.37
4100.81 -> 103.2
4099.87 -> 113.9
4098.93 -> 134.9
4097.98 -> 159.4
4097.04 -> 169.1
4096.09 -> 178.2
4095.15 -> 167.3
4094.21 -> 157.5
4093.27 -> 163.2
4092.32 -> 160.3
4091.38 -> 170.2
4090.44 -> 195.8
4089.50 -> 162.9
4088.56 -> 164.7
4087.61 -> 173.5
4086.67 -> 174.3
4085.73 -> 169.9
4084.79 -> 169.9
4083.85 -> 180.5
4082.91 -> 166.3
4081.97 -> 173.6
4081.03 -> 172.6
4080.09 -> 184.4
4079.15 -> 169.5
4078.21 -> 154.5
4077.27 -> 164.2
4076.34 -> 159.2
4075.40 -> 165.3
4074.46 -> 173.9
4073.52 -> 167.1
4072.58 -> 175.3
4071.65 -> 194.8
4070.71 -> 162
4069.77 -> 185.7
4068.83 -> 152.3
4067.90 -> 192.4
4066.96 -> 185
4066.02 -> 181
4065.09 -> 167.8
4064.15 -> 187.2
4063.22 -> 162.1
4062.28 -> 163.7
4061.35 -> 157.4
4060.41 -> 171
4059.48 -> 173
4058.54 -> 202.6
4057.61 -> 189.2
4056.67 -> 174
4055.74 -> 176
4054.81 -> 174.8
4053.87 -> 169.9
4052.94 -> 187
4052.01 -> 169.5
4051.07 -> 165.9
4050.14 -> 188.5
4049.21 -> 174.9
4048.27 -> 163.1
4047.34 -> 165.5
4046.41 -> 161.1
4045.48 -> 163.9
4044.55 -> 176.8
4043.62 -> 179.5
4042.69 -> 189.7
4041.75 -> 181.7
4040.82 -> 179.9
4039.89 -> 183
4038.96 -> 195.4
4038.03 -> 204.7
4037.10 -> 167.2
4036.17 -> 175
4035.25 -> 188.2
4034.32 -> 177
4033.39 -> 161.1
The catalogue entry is 3.5 A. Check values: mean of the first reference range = 174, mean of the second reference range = 175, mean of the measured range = 159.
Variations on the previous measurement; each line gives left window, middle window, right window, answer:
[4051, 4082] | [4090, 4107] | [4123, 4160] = 2.98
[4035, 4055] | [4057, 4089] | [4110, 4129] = 0.36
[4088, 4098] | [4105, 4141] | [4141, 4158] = 0.52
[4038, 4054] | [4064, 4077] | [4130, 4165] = 0.15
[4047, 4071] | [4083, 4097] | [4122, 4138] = 0.29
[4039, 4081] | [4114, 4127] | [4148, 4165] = 0.06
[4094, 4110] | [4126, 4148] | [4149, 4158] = -1.22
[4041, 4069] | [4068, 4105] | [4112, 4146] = 3.19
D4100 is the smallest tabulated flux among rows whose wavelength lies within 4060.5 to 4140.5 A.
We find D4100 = 80.37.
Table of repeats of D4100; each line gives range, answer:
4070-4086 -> 154.5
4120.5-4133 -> 156.6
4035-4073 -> 152.3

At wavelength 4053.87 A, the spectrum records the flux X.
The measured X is 169.9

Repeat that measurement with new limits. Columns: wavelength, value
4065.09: 167.8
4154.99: 181.2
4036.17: 175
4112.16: 176.6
